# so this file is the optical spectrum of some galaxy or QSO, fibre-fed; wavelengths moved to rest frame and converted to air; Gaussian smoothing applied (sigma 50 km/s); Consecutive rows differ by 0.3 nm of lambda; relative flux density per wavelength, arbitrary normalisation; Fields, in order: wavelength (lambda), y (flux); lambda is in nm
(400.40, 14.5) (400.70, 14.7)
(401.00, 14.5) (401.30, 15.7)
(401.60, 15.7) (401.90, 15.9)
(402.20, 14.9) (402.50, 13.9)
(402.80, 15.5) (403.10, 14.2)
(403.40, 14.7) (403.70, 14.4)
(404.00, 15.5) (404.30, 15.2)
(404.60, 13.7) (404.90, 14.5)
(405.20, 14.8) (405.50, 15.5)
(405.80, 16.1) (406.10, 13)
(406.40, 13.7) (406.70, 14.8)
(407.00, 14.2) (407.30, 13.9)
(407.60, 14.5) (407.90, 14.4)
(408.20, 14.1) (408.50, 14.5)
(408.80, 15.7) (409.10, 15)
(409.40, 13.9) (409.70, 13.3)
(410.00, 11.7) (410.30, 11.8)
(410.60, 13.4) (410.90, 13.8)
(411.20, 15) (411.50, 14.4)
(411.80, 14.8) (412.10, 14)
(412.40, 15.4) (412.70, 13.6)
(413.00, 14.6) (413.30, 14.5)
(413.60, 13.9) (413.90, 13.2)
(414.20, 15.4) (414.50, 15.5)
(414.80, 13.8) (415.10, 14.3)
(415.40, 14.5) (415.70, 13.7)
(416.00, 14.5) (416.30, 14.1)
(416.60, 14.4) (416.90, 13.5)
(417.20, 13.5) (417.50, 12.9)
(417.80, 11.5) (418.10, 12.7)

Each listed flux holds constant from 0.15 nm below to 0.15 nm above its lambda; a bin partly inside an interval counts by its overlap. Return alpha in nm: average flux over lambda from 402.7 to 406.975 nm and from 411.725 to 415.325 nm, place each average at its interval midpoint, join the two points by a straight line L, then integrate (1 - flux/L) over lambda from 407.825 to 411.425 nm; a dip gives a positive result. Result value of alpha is 0.159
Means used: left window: 14.7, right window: 14.4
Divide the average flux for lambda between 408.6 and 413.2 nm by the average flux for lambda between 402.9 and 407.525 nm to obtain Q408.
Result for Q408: 0.96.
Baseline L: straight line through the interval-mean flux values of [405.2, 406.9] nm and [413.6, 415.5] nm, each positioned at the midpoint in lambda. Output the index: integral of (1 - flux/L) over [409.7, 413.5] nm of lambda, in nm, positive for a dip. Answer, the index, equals 0.154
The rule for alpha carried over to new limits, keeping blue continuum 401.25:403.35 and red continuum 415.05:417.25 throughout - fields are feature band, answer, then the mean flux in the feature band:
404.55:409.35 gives 0.067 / 14.5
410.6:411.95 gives 0.004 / 14.4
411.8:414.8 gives -0.034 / 14.4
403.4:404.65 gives 0.014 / 14.8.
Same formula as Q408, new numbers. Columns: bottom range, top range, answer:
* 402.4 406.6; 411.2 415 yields 0.99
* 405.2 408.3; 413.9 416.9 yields 0.99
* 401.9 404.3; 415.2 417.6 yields 0.94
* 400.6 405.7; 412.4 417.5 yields 0.95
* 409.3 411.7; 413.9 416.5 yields 1.07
